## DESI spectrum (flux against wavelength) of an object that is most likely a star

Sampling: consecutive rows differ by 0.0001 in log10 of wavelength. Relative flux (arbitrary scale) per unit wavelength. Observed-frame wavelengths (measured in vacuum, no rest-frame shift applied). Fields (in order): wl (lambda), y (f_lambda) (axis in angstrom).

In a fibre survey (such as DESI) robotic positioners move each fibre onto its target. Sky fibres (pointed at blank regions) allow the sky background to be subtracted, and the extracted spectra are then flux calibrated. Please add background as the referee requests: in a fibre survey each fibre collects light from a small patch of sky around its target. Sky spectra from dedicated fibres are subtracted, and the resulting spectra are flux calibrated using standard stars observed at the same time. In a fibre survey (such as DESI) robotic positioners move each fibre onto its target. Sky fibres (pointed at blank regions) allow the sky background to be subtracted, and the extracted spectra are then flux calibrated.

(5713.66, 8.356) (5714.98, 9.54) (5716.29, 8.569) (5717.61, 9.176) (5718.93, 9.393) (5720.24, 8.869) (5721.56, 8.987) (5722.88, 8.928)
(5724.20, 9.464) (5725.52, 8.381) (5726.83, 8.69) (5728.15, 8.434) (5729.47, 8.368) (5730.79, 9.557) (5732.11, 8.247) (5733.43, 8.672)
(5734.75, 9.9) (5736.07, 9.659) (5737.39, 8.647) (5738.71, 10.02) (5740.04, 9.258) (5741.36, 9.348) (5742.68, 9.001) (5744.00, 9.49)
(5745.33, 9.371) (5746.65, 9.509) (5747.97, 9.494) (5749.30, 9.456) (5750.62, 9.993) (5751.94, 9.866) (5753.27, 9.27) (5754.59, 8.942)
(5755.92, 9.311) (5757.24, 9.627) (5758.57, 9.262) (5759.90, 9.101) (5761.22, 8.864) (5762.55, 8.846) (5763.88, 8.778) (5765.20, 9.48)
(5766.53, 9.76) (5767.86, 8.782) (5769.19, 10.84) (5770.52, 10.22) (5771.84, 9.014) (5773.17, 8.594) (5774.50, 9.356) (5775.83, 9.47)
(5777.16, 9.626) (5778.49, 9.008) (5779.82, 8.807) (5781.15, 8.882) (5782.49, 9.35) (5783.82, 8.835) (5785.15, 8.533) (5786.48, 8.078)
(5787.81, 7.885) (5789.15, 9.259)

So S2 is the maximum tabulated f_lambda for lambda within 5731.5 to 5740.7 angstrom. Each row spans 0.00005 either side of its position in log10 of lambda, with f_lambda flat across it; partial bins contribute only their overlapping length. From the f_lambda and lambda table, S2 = 10.02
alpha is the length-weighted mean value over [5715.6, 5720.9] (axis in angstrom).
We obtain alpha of 9.01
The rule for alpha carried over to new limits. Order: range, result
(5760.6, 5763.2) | 8.84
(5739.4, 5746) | 9.3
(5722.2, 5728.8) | 8.78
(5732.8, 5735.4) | 9.29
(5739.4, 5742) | 9.31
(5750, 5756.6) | 9.48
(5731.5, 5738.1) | 9.04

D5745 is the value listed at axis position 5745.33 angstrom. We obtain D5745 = 9.371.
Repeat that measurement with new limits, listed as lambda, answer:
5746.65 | 9.509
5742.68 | 9.001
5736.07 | 9.659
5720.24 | 8.869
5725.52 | 8.381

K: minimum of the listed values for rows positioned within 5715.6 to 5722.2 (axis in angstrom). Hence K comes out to 8.569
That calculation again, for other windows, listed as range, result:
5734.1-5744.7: 8.647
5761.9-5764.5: 8.778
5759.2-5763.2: 8.846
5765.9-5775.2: 8.594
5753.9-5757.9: 8.942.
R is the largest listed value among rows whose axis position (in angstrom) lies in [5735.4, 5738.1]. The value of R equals 9.659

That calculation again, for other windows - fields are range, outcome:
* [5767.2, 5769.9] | 10.84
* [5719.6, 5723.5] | 8.987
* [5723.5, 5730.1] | 9.464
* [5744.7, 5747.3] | 9.509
